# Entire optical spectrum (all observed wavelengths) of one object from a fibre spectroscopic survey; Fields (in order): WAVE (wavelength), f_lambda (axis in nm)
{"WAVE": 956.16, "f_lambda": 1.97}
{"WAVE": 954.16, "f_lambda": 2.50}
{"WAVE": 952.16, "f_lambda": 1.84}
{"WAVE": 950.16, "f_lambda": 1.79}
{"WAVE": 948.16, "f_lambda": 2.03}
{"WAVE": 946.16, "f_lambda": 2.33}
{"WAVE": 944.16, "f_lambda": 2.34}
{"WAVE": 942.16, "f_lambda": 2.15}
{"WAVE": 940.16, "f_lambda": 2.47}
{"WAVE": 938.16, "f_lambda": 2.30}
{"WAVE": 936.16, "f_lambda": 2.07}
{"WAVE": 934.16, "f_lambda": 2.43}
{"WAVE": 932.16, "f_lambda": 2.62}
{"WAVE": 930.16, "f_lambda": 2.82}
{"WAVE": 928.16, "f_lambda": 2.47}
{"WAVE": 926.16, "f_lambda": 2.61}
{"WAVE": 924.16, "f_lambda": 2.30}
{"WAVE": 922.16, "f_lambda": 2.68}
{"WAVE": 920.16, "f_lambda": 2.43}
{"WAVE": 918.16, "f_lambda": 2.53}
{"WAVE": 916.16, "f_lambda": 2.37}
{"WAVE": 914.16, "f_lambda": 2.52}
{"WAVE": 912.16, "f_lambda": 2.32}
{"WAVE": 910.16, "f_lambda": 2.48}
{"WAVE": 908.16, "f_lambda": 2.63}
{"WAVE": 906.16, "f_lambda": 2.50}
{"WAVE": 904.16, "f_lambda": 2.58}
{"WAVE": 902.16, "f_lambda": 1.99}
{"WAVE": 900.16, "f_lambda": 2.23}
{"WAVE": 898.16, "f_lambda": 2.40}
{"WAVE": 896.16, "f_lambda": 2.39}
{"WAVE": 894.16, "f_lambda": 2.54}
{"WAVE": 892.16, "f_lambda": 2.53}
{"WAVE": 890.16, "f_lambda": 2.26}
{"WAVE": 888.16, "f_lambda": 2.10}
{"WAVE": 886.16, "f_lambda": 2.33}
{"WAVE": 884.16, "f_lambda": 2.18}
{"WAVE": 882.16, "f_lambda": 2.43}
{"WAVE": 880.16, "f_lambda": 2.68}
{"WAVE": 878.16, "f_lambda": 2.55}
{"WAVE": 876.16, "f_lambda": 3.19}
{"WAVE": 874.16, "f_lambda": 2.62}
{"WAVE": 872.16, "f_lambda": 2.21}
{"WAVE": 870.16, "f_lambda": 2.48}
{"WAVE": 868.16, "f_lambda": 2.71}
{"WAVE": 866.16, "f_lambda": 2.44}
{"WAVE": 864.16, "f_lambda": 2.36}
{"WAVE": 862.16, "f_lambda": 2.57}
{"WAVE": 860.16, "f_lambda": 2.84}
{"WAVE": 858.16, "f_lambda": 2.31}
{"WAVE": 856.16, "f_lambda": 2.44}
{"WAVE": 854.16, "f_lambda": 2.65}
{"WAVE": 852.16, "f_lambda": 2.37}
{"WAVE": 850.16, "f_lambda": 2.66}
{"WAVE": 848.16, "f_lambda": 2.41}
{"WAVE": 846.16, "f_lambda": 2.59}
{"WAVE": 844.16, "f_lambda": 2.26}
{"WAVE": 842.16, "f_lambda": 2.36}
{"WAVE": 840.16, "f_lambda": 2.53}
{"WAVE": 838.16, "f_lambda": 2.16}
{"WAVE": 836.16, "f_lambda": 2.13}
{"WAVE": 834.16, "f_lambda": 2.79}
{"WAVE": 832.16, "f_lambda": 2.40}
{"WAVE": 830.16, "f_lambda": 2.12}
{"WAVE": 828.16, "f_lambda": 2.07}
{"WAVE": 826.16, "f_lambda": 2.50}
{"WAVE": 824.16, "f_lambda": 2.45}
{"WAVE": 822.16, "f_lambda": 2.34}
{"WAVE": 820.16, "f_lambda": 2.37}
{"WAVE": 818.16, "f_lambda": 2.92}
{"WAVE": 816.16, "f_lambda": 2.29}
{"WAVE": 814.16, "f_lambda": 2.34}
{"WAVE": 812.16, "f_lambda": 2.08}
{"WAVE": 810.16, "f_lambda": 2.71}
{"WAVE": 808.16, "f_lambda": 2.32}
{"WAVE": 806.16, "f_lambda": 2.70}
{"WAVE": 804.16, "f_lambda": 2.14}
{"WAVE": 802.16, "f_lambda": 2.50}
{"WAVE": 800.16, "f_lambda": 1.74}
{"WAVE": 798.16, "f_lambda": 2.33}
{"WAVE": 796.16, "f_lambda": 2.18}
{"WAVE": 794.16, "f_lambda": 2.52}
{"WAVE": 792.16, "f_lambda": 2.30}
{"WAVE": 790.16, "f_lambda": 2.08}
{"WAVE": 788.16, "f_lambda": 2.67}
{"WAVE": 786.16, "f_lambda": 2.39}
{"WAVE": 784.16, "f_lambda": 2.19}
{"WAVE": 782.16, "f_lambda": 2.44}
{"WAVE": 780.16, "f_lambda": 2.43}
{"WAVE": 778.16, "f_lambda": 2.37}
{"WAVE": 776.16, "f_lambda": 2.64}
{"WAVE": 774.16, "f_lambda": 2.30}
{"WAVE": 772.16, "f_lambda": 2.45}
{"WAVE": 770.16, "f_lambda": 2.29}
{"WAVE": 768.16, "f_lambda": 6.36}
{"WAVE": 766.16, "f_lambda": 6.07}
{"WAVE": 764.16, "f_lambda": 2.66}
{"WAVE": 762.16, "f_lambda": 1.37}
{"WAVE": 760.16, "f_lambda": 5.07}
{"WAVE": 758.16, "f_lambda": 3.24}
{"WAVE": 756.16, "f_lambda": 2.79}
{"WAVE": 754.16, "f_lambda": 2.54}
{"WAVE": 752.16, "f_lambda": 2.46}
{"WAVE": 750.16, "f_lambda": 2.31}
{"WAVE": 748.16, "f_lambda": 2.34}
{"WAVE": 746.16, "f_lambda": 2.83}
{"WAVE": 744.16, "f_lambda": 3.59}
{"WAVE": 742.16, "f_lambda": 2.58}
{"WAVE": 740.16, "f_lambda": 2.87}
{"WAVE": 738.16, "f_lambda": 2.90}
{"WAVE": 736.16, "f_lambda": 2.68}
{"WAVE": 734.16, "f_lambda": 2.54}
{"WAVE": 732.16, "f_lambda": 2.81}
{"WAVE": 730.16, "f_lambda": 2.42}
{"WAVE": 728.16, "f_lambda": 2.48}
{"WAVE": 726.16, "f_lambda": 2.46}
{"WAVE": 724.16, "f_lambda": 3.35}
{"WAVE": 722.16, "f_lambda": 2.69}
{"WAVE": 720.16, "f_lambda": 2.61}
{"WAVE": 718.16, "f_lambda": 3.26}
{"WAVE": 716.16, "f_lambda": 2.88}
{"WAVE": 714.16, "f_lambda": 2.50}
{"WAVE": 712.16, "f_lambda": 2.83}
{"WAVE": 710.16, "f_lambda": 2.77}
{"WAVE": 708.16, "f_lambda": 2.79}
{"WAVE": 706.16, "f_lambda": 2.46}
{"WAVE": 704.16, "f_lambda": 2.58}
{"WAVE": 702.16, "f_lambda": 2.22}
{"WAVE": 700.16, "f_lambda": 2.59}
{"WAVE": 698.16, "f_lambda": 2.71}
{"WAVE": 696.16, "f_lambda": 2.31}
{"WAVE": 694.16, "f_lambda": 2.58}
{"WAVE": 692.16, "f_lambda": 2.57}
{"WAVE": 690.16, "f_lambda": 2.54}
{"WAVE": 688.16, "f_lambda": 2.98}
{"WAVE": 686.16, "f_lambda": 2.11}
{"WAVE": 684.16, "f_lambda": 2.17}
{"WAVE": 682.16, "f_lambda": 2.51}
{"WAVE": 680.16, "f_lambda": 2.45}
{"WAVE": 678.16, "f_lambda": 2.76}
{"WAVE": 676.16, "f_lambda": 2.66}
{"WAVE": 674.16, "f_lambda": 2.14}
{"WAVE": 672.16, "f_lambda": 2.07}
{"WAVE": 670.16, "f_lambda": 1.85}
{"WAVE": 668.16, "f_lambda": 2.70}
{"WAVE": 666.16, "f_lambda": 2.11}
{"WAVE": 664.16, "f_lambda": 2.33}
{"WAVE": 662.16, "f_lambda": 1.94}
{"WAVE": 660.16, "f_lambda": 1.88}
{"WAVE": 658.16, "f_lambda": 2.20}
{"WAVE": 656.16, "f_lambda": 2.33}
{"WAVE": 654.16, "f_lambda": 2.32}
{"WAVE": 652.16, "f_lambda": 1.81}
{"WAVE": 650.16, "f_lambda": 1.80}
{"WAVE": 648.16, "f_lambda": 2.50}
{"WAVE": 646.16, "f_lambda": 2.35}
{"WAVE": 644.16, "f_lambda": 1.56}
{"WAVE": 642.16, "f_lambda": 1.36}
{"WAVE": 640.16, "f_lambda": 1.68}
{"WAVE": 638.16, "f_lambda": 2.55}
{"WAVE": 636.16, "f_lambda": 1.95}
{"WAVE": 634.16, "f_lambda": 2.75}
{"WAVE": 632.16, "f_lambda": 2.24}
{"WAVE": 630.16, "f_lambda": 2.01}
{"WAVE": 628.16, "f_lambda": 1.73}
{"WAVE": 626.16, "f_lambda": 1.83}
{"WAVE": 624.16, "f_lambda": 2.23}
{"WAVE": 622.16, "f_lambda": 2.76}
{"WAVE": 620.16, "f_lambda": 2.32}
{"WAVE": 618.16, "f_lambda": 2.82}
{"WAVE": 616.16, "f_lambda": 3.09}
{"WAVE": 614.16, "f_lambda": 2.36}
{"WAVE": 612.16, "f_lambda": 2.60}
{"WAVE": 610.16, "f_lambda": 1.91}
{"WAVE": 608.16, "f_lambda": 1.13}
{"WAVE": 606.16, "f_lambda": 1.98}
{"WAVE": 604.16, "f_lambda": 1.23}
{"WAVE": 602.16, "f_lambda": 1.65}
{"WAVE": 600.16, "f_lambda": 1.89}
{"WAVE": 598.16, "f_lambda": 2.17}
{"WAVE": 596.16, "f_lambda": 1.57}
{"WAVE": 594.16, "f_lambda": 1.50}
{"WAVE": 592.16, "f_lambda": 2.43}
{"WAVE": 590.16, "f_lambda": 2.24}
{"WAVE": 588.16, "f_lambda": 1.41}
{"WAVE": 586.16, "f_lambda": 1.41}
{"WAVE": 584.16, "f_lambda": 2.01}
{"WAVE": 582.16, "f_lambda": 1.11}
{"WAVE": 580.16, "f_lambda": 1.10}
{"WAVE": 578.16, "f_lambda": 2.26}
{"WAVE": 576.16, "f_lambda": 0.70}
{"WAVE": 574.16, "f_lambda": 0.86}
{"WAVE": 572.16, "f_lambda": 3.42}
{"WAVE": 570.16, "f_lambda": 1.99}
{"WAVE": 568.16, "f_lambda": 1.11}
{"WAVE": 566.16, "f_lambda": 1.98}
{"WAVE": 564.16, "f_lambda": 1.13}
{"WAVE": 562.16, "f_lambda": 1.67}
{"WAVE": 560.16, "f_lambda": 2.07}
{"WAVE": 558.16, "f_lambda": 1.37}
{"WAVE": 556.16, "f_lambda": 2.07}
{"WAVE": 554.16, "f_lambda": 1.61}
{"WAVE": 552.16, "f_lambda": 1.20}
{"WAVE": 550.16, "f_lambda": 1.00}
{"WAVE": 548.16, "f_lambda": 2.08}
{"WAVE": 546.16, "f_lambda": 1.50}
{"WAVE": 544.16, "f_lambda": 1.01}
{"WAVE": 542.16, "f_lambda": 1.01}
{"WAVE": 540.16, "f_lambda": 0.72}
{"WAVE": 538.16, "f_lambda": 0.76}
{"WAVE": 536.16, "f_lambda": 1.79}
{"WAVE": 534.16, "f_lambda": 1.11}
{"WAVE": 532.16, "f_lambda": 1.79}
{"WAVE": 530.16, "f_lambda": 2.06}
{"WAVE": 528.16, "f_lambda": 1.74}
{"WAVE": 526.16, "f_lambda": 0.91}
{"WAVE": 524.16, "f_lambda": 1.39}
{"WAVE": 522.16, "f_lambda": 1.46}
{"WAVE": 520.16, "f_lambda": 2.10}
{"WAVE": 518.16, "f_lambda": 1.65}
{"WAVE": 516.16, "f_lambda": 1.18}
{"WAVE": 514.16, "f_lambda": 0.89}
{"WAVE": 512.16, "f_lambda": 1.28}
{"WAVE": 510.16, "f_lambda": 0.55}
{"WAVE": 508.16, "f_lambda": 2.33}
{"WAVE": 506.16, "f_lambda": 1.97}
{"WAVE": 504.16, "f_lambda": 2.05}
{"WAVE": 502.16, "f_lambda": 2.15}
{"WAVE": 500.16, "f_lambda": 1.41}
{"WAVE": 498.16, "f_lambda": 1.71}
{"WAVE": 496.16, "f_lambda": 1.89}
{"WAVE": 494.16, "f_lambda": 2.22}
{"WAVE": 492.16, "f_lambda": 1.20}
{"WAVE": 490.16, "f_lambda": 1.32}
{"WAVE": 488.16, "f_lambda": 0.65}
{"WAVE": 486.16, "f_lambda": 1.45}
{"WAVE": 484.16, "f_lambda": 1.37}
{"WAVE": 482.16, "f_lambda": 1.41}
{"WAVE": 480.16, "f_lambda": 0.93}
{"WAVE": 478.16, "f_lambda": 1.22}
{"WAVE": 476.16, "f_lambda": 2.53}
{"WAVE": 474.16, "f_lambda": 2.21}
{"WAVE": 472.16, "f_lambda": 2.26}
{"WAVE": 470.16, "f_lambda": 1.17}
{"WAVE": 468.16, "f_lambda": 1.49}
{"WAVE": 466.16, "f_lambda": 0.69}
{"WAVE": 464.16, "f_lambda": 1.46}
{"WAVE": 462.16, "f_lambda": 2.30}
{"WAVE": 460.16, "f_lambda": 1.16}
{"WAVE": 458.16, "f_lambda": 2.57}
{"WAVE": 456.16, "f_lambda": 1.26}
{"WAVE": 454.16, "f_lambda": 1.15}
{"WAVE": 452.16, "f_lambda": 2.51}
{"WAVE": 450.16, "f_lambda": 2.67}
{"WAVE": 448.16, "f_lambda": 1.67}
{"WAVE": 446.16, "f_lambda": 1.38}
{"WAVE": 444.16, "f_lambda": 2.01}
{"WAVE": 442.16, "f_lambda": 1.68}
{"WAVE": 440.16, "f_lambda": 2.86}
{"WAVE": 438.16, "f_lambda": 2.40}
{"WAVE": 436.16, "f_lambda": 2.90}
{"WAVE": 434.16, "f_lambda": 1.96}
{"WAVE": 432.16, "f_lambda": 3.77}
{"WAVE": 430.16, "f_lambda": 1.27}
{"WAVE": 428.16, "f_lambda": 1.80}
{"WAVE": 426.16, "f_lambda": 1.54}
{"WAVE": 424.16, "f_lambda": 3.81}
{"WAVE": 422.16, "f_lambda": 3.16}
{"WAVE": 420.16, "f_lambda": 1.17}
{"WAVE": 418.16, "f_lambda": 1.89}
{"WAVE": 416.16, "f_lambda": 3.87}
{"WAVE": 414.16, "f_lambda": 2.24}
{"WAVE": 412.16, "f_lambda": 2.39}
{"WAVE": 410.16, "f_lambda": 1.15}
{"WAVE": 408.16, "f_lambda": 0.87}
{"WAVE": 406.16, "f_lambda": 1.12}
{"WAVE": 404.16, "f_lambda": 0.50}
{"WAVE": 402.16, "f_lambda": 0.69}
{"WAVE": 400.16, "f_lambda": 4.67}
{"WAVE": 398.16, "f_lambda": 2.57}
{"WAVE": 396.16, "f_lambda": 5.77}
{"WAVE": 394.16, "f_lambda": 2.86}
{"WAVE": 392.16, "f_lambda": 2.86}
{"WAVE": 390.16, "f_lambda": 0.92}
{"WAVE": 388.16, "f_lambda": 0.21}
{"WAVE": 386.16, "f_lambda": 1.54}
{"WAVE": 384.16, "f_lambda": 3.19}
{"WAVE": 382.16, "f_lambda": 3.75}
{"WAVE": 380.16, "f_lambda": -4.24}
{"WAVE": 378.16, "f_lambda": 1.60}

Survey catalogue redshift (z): 0.532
